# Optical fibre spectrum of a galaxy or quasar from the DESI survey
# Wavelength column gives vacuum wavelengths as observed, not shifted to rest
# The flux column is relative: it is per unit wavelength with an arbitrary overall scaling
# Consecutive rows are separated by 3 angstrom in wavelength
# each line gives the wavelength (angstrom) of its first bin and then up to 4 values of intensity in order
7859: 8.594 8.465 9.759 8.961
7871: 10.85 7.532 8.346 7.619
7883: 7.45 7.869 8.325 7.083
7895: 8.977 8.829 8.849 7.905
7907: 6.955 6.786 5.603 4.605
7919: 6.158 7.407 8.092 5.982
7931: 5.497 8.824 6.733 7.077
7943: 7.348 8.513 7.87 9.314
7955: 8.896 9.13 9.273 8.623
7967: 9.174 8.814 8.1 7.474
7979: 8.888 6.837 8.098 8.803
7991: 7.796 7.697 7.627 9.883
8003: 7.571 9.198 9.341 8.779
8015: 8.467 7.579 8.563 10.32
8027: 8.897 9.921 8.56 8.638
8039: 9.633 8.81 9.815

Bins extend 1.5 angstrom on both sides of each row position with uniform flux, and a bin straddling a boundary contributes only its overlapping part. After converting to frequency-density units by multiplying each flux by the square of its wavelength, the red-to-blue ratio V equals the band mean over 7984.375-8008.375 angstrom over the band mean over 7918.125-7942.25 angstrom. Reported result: 1.2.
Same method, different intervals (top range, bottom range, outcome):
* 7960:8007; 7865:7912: 1.05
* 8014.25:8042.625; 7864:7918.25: 1.18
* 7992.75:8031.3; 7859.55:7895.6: 1.08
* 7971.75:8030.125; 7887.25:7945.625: 1.19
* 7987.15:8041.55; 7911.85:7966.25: 1.18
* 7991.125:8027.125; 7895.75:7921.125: 1.26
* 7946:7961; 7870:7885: 1.09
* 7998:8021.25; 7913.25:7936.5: 1.34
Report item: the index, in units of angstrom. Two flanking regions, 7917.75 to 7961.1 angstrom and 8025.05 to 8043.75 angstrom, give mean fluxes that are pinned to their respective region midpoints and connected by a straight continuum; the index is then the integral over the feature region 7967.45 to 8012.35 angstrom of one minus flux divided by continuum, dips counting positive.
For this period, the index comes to 0.6 angstrom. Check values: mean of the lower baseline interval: 7.7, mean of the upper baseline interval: 9.12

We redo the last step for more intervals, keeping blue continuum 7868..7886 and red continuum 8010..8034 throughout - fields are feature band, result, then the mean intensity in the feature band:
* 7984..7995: 0.8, 8.12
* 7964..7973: -0.1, 8.78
